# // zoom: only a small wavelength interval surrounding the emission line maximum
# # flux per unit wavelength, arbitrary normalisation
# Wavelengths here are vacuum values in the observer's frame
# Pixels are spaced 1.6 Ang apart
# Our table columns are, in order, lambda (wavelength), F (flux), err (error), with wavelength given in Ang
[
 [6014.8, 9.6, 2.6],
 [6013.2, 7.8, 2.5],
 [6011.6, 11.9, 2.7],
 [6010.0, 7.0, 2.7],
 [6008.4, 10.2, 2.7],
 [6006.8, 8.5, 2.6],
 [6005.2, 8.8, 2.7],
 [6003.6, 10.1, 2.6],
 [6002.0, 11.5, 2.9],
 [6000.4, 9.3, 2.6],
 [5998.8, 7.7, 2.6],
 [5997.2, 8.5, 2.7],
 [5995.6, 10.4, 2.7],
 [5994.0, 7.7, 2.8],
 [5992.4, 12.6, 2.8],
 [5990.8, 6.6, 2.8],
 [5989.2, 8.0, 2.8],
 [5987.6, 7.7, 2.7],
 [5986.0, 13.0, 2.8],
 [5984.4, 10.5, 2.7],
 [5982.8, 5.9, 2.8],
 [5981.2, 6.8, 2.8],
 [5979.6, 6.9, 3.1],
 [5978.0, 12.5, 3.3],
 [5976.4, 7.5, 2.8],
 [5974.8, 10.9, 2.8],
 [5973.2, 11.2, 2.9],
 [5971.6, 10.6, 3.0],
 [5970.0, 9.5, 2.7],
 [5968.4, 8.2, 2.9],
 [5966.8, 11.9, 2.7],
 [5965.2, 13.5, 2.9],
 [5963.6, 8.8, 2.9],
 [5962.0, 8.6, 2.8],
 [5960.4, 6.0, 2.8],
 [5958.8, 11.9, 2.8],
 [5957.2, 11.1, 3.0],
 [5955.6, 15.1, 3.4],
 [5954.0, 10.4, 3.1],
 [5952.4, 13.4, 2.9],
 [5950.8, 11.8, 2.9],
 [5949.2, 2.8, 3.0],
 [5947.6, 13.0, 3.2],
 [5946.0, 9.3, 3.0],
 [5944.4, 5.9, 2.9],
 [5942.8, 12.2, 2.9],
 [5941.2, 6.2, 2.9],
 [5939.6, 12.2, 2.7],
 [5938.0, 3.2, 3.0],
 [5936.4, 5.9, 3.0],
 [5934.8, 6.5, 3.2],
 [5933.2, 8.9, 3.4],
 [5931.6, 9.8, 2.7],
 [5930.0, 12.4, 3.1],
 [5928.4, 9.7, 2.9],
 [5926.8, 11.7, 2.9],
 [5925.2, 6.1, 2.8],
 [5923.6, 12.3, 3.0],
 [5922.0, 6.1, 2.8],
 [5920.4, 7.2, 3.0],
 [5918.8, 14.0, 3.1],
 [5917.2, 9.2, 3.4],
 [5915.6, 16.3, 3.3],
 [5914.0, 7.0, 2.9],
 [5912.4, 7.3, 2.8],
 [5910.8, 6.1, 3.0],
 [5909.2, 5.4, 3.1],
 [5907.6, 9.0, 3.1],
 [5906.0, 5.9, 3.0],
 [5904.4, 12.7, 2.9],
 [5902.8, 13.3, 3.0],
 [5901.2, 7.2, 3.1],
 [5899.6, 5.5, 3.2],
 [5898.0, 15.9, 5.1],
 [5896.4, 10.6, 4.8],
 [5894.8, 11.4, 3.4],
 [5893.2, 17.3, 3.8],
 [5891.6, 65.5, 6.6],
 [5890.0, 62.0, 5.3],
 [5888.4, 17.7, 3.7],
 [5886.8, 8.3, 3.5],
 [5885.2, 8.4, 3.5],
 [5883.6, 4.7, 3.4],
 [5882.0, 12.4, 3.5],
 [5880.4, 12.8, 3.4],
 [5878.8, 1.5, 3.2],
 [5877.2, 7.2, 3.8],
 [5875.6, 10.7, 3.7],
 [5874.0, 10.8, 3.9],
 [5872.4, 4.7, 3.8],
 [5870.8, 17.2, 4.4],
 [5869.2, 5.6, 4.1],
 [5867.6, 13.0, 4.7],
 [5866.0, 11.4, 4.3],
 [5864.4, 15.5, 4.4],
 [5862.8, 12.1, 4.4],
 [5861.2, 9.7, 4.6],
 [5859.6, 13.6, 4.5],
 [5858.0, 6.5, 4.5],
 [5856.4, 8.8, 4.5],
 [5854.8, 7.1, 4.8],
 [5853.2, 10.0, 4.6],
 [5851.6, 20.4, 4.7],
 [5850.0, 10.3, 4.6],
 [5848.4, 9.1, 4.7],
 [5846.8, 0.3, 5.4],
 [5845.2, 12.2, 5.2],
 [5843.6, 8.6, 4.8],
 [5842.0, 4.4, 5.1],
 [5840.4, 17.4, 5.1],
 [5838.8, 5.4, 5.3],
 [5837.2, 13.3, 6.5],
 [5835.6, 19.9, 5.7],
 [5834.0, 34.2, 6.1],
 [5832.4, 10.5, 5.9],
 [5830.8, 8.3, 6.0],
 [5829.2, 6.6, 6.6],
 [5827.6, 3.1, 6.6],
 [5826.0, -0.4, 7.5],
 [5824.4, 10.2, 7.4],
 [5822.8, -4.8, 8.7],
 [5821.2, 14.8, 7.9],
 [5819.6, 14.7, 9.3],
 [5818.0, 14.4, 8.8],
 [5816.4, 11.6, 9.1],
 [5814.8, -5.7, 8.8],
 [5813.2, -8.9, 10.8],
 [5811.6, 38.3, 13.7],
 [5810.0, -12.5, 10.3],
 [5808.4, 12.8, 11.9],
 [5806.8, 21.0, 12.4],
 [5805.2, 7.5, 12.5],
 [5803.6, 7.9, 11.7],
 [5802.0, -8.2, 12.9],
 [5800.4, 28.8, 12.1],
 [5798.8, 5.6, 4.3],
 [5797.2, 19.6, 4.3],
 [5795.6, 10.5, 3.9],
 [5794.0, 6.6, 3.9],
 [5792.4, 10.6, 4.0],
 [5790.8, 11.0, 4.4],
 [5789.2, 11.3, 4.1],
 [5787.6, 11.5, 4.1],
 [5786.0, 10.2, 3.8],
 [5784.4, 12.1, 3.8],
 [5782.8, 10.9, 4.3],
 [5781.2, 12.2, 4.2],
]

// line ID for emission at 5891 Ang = [O III] 5007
